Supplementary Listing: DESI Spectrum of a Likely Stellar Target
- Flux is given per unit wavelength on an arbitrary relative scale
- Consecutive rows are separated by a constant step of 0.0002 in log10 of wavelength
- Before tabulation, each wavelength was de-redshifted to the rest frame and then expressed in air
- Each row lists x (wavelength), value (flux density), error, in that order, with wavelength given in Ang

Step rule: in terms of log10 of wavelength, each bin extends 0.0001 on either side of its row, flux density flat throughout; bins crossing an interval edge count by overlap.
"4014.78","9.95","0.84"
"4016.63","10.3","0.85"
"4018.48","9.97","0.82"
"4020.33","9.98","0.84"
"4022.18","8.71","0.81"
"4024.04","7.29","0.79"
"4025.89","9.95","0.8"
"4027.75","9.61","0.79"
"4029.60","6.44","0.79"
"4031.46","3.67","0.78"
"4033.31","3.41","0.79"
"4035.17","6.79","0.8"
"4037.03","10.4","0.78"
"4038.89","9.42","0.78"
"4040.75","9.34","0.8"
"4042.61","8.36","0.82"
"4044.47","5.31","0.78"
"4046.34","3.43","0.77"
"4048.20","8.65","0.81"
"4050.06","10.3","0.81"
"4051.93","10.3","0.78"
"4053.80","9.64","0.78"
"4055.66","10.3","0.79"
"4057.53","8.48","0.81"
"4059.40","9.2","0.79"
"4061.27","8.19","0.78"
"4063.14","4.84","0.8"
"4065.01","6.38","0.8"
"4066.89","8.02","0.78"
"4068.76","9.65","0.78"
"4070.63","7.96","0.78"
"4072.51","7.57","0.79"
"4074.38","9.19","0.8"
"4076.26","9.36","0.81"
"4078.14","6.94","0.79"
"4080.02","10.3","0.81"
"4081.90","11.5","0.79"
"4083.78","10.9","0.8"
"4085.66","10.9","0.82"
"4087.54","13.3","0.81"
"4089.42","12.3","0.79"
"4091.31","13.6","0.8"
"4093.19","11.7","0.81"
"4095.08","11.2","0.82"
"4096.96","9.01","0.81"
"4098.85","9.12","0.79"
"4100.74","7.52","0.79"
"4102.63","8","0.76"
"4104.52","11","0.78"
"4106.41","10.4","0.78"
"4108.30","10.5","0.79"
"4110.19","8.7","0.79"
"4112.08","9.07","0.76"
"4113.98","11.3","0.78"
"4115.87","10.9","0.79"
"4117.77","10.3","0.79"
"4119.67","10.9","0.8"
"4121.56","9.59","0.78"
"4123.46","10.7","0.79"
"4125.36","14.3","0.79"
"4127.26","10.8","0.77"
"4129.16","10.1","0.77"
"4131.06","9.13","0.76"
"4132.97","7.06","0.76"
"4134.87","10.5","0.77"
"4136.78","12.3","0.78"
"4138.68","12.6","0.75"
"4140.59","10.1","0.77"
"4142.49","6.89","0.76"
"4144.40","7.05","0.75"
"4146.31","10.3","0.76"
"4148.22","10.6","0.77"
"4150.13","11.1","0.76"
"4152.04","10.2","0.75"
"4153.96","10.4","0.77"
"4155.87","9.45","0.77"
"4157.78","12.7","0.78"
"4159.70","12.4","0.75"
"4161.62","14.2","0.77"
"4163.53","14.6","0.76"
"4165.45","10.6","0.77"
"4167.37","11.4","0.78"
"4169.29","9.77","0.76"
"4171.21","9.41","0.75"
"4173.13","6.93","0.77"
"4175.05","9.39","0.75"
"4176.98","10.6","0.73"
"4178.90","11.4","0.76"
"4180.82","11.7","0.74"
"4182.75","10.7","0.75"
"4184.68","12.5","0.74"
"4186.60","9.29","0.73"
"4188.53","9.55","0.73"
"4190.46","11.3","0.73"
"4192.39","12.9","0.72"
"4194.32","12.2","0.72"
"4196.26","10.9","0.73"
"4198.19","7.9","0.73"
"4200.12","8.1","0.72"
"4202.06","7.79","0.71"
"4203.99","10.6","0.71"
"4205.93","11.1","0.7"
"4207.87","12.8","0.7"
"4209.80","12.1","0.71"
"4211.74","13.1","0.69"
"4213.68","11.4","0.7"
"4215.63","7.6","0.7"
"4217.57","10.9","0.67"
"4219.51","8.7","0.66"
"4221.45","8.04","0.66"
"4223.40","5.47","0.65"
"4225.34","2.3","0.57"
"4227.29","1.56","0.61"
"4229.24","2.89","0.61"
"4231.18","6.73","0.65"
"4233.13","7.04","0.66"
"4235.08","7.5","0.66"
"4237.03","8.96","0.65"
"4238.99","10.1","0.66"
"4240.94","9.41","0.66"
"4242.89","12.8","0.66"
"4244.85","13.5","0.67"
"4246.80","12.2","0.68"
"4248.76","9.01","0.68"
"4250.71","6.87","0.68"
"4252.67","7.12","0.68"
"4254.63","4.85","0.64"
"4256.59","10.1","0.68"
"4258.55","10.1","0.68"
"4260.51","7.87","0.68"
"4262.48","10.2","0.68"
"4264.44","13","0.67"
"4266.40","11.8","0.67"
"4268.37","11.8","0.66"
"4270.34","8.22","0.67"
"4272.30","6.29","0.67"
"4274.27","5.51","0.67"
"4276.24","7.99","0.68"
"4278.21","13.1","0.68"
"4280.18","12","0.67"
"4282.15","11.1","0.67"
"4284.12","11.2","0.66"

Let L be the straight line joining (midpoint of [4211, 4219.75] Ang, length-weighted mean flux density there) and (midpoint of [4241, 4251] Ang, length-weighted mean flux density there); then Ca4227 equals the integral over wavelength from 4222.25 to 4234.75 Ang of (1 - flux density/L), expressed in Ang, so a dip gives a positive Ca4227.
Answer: 7.2 Ang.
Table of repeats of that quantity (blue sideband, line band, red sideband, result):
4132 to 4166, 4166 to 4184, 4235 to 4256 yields 0.3 Ang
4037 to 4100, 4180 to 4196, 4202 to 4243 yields -4.7 Ang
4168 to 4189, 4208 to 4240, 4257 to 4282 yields 6.7 Ang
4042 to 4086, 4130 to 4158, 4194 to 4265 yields -3.9 Ang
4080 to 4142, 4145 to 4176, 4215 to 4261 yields -4.0 Ang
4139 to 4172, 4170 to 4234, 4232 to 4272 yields 5.9 Ang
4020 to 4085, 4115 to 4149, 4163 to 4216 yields -2.1 Ang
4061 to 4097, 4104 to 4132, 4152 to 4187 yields -0.7 Ang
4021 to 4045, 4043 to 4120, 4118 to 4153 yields -4.4 Ang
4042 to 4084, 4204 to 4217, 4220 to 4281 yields -4.2 Ang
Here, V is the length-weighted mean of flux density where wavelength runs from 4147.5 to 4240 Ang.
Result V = 9.76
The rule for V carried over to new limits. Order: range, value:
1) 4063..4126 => 9.96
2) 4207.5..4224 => 10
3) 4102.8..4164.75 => 10.6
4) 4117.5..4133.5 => 10.4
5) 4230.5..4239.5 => 8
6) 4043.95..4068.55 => 8.02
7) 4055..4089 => 9.1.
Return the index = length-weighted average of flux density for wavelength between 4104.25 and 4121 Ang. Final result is 10.3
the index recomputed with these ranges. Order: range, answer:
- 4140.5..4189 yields 10.5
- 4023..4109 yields 8.91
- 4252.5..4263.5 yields 8.48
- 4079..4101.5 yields 11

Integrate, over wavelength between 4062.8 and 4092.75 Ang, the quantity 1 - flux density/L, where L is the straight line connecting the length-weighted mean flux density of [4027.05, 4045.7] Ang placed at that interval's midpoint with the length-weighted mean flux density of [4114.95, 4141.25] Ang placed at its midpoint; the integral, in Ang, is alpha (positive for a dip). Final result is -2.9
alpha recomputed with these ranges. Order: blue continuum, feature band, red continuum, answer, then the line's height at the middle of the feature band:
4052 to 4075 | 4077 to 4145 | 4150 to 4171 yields -3.35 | 9.88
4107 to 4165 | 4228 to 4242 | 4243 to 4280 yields 3.34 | 9.78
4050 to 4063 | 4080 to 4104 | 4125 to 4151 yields -2.97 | 9.56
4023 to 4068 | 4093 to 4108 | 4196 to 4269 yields -2.74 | 8.18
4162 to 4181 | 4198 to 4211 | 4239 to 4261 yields -0.11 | 10.2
